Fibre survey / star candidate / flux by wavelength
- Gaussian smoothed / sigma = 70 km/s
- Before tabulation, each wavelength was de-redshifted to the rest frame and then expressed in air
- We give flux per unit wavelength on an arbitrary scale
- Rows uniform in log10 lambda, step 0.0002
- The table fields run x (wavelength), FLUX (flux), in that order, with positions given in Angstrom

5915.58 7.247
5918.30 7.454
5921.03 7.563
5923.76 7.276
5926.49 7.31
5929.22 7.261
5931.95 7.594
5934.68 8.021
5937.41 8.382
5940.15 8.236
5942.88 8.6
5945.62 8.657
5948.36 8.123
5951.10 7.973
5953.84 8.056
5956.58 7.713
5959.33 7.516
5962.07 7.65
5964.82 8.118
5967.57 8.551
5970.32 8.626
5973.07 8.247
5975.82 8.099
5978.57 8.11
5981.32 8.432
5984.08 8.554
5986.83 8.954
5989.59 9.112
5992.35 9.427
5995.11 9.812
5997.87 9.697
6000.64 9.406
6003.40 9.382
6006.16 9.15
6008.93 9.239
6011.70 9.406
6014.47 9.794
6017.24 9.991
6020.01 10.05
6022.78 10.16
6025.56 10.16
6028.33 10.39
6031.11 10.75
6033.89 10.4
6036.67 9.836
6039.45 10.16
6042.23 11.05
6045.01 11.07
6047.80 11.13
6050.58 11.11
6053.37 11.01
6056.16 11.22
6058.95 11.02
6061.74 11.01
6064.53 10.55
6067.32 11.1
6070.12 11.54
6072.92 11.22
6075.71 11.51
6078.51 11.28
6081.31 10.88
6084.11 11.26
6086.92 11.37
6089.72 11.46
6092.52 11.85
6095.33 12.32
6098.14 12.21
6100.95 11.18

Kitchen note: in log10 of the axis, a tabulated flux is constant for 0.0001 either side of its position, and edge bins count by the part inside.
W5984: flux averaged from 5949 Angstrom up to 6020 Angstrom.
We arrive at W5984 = 8.78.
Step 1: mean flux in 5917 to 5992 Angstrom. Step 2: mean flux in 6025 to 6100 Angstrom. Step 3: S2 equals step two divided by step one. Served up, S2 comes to 1.37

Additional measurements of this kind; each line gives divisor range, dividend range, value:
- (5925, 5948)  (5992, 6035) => 1.23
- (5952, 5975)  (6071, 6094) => 1.41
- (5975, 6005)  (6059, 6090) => 1.24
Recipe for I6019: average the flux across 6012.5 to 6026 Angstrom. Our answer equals 9.99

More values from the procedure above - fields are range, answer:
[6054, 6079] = 11.2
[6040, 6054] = 11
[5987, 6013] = 9.38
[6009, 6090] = 10.7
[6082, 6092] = 11.4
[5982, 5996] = 9.11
